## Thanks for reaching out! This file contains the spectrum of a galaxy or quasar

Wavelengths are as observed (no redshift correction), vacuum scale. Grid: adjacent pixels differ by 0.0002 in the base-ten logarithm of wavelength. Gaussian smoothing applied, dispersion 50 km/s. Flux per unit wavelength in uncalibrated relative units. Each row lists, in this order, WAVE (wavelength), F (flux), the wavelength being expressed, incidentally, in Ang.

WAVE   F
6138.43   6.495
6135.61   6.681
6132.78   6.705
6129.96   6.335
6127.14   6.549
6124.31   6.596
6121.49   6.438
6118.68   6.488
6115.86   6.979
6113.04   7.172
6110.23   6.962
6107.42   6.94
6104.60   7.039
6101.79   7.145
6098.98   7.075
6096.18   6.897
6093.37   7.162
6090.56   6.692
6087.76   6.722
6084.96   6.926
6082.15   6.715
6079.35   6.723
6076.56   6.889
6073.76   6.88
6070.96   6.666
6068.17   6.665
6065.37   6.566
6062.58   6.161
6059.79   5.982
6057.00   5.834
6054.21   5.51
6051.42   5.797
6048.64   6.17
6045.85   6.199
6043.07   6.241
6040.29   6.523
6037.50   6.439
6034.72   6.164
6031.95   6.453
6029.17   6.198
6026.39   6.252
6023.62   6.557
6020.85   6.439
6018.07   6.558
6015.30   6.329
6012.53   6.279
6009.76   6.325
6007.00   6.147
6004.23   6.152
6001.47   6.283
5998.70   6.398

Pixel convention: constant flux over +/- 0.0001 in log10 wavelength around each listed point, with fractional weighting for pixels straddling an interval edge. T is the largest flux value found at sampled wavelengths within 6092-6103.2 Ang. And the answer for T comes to 7.162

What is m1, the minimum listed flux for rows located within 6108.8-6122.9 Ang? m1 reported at 6.438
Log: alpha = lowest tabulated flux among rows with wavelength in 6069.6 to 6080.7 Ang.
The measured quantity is 6.666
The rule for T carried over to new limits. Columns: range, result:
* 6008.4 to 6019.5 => 6.558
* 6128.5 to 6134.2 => 6.705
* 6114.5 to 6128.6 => 6.979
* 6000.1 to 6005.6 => 6.283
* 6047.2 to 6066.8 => 6.566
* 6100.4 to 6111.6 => 7.145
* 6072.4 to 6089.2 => 6.926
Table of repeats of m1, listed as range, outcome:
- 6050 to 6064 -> 5.51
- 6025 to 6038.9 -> 6.164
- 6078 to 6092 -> 6.692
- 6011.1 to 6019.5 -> 6.279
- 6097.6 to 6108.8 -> 6.94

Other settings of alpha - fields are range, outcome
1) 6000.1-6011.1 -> 6.147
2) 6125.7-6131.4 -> 6.335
